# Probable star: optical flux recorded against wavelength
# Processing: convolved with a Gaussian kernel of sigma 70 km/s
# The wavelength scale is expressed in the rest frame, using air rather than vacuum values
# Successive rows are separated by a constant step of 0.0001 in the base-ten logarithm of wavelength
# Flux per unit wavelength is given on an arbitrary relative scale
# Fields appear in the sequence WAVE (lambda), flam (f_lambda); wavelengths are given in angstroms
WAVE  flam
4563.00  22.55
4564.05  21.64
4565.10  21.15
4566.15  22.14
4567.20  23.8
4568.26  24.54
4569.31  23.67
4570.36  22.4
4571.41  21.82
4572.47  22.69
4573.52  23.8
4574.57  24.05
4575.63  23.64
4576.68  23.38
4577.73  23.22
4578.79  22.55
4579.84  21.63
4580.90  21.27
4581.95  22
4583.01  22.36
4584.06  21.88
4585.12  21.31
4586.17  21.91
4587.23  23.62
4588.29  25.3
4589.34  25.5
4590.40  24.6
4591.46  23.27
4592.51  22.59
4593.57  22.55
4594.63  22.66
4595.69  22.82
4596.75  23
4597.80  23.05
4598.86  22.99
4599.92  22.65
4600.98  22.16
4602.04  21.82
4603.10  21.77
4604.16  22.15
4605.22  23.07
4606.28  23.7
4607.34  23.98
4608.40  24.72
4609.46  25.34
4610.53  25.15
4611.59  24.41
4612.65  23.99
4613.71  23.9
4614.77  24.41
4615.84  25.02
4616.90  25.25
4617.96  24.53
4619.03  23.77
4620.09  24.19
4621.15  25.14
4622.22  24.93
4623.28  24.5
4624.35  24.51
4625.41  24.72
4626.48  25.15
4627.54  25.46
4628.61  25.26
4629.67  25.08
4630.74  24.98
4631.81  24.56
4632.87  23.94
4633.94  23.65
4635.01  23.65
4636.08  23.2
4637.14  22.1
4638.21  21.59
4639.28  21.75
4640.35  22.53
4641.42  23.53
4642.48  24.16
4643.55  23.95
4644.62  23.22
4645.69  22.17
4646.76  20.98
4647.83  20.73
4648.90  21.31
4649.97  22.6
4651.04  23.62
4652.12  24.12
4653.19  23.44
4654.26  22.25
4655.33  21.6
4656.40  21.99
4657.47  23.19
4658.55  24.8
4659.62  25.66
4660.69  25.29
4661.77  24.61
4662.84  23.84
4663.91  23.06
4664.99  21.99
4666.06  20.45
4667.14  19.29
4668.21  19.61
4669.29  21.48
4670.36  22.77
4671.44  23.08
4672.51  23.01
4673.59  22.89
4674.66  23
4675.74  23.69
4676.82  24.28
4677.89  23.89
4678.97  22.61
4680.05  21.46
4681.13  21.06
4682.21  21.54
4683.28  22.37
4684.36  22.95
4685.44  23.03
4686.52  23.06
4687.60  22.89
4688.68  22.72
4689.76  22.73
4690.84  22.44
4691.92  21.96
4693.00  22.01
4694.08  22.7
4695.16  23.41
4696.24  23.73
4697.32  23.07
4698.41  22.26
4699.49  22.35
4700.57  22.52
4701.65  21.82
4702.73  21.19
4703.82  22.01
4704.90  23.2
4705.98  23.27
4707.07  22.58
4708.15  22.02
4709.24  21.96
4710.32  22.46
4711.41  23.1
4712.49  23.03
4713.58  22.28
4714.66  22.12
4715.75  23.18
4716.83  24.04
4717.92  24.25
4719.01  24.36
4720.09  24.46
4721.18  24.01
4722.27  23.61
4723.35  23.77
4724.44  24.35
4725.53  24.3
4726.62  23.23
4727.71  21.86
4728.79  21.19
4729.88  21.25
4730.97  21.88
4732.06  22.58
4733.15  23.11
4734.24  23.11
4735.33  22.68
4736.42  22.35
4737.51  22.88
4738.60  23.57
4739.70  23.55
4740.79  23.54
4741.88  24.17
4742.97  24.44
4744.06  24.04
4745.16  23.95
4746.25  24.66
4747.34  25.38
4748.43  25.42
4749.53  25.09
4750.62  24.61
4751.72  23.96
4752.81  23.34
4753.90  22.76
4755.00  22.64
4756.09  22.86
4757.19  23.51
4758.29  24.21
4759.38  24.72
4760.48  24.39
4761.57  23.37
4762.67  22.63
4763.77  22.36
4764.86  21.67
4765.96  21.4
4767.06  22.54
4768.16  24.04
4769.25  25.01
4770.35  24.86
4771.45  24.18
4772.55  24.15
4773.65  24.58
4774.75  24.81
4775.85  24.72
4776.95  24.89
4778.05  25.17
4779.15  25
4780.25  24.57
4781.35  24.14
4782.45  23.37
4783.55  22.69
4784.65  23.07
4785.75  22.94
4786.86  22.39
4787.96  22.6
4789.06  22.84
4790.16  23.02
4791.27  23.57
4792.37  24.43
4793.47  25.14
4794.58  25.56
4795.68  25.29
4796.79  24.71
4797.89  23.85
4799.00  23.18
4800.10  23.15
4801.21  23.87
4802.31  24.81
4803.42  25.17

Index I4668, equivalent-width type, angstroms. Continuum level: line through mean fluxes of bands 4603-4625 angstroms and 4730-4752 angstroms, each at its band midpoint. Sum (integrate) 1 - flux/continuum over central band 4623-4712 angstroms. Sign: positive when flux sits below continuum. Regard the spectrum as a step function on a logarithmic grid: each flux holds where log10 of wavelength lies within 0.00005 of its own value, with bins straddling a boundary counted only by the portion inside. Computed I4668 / 4.1 angstroms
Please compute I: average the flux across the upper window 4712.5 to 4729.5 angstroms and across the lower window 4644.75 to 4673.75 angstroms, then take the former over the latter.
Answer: 1.0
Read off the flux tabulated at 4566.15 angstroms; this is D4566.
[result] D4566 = 22.14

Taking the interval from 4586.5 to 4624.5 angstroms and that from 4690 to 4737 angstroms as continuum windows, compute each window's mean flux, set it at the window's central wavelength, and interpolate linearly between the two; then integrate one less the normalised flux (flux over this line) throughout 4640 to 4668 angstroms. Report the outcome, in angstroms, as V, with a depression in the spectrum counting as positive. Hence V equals 0.6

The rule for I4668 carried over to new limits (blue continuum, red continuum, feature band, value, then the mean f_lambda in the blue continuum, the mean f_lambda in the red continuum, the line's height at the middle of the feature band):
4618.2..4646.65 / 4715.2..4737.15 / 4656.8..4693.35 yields 1.29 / 23.9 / 23.2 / 23.6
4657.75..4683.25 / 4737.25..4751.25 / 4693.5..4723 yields 0.75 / 22.8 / 24.3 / 23.5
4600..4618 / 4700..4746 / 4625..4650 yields 0.28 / 23.8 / 23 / 23.6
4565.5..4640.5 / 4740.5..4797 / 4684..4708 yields 1.12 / 23.5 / 23.9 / 23.7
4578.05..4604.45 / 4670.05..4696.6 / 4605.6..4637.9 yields -2.40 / 22.7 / 22.8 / 22.7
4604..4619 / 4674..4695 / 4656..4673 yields 0.26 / 24.3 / 22.7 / 23.1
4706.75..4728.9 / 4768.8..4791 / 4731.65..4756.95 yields -0.18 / 23.2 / 23.9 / 23.5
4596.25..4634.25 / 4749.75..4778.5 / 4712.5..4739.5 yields 0.83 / 24.1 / 23.8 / 23.8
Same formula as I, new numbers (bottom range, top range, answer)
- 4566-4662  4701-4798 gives 1.00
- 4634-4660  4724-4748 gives 1.02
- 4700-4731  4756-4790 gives 1.03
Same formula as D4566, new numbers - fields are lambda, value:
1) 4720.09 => 24.46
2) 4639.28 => 21.75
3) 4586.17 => 21.91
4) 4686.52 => 23.06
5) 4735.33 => 22.68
